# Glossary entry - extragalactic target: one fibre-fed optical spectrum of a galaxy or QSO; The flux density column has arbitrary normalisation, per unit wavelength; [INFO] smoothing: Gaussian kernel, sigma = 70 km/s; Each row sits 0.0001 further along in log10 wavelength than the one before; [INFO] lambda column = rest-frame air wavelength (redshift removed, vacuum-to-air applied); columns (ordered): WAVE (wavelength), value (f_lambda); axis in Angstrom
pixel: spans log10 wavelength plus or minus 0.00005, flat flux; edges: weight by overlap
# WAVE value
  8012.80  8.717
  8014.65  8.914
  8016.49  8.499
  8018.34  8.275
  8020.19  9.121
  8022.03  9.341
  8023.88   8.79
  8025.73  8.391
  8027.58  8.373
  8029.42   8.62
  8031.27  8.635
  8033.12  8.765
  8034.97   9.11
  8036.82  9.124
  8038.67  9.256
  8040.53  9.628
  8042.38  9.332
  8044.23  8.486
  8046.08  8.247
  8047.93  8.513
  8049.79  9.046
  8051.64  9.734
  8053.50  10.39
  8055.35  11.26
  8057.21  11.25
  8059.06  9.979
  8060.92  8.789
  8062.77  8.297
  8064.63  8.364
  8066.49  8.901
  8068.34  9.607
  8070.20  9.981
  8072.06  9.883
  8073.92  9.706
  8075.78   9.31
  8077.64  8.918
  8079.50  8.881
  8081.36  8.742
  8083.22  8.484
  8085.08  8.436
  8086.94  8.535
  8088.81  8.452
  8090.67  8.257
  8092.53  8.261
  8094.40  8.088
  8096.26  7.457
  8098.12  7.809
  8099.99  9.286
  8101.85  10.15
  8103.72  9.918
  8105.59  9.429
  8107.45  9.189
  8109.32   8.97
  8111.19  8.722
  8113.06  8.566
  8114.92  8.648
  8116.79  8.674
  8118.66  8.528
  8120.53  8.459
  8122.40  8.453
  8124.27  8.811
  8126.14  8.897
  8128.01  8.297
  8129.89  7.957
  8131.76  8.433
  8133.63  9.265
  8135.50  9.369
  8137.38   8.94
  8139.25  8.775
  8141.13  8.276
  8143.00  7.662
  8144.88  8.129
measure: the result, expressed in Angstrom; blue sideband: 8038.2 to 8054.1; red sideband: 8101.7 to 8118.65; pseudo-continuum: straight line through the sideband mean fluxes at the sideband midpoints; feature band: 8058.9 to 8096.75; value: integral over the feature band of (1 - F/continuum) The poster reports 1.2 Angstrom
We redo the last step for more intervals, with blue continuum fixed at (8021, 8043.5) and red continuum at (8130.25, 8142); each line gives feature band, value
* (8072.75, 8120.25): 0.42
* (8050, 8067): -1.42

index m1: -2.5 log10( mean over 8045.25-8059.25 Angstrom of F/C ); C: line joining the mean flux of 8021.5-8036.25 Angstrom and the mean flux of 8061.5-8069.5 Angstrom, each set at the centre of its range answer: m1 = -0.117 mag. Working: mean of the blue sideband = 8.75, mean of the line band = 9.8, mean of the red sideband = 8.83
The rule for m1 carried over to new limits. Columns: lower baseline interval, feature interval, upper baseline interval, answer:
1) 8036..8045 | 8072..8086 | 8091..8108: -0.006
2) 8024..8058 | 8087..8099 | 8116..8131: 0.087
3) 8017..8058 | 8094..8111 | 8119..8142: -0.017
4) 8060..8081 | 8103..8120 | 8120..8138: -0.014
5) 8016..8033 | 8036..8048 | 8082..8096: -0.048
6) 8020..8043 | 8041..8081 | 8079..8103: -0.075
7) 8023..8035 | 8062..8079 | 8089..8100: -0.113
